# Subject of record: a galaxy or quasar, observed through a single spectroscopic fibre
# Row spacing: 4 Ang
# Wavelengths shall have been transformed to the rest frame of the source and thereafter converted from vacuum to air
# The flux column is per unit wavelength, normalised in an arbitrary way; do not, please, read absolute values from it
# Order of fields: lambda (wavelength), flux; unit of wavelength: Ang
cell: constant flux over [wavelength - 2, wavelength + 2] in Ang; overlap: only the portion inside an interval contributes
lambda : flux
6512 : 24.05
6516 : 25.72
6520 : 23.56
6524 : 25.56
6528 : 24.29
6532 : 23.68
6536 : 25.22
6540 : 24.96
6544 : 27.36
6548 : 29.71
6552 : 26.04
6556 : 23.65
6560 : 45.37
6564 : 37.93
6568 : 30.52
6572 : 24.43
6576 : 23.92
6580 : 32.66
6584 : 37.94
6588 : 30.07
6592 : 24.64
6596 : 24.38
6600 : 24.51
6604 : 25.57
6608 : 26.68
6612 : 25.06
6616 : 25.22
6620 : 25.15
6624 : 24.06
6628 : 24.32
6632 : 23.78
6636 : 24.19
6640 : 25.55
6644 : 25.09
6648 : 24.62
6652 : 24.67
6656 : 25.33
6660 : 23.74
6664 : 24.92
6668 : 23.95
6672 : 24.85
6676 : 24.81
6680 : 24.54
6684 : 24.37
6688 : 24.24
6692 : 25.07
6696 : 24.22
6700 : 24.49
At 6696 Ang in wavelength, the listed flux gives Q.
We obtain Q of 24.22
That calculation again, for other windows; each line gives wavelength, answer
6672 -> 24.85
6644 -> 25.09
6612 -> 25.06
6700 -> 24.49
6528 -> 24.29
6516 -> 25.72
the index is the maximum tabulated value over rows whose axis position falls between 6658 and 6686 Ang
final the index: 24.92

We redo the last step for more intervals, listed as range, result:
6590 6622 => 26.68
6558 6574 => 45.37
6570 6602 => 37.94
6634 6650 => 25.55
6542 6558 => 29.71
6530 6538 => 25.22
